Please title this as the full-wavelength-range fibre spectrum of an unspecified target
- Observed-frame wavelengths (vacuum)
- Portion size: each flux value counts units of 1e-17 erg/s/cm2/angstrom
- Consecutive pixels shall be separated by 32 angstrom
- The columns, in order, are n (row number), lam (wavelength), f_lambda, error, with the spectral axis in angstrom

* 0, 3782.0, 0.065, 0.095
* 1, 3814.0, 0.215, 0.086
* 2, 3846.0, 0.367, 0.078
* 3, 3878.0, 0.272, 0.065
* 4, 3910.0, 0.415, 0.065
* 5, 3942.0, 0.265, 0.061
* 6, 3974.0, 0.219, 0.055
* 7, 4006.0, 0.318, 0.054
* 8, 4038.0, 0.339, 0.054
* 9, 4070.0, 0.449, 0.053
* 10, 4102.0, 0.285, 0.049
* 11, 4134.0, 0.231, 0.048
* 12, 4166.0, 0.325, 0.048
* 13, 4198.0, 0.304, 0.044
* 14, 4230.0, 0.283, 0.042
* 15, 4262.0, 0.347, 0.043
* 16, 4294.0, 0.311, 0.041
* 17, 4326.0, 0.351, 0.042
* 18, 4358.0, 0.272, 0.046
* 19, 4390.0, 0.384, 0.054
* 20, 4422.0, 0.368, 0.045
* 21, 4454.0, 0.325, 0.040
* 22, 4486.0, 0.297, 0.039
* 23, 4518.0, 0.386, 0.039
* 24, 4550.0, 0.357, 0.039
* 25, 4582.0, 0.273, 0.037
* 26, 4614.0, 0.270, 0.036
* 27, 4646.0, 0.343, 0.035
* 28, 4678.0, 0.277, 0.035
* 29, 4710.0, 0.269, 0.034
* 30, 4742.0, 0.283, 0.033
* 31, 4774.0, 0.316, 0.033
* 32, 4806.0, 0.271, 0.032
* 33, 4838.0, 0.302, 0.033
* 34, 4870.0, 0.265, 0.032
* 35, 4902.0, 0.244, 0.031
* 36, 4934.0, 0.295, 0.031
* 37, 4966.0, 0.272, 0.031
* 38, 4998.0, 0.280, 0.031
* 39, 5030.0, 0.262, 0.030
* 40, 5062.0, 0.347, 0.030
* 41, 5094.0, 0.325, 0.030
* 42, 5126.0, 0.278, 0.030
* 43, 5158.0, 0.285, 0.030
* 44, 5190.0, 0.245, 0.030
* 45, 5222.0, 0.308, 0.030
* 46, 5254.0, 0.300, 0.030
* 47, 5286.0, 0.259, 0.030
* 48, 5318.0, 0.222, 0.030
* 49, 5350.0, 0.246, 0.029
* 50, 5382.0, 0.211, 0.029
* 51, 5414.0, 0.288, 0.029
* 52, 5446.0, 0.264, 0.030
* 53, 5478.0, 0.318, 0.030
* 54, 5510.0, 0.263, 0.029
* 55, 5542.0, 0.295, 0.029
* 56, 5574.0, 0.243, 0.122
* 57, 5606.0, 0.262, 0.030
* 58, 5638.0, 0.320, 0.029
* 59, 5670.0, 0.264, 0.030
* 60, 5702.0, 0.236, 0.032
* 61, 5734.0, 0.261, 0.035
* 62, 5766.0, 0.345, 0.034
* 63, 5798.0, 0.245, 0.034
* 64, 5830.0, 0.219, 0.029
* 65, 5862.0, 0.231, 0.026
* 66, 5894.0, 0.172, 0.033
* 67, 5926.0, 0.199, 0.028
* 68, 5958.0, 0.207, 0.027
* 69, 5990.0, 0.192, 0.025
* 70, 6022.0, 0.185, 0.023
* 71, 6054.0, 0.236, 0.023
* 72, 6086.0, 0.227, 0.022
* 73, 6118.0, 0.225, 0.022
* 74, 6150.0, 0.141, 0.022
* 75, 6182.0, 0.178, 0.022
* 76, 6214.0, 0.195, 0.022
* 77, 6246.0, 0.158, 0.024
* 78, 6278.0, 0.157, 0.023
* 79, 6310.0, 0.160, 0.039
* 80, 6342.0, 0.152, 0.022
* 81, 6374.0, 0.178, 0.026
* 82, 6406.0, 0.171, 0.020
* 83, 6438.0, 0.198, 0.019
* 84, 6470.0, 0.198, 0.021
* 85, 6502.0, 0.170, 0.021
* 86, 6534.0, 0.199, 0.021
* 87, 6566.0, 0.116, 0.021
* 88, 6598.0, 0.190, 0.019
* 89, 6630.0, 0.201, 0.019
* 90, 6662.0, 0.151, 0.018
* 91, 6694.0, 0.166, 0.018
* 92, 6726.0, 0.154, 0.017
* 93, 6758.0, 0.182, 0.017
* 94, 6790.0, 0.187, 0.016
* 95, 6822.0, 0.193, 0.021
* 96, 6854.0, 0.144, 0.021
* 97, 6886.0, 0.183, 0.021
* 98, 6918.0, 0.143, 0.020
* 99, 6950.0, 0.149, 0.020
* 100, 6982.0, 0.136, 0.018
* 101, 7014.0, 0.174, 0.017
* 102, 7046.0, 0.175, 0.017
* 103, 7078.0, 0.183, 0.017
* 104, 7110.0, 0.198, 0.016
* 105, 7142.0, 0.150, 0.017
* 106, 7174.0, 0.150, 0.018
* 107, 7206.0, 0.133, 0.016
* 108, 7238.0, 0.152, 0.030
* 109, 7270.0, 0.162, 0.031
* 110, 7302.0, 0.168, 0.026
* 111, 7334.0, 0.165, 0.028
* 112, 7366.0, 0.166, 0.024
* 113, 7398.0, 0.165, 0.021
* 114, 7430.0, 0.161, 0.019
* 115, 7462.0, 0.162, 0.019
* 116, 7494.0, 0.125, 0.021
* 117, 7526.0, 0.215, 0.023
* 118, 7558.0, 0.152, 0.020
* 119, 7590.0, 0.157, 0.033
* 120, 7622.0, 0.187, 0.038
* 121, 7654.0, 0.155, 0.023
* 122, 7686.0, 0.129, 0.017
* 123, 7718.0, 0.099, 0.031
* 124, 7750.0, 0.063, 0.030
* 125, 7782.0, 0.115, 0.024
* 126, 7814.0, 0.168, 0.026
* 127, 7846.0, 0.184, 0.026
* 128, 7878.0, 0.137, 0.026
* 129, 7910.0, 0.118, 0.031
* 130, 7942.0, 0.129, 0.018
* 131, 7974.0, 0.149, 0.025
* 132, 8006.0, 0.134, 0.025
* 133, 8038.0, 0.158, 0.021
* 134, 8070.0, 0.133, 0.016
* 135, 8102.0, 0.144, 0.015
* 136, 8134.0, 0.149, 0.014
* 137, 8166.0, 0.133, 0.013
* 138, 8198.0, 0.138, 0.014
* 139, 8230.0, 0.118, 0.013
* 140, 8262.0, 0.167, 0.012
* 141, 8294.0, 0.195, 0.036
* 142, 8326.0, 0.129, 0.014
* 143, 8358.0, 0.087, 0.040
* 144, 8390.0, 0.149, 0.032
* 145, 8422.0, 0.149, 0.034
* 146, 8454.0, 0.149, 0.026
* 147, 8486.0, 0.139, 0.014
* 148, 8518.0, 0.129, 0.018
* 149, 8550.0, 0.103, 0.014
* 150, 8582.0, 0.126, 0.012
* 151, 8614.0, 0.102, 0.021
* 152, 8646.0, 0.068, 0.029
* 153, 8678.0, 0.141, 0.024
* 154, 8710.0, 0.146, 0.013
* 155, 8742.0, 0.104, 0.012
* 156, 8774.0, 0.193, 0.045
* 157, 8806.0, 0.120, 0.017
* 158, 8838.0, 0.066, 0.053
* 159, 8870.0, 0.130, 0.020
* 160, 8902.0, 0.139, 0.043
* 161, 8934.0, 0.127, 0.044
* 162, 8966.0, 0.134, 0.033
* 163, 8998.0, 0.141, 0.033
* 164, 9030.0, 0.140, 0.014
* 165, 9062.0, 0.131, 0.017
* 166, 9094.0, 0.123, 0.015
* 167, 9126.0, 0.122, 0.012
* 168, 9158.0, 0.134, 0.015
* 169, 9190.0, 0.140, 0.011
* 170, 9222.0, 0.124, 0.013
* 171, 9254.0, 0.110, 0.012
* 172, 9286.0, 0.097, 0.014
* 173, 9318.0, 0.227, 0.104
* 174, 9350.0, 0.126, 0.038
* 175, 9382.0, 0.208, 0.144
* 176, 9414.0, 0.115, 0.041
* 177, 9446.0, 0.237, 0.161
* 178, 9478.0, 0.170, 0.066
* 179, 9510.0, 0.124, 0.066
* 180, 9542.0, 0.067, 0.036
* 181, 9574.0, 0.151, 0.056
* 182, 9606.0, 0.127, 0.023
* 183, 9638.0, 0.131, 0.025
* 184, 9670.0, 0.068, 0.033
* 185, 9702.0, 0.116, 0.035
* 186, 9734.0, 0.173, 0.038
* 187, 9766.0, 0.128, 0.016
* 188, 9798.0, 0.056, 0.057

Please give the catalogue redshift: 0.498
